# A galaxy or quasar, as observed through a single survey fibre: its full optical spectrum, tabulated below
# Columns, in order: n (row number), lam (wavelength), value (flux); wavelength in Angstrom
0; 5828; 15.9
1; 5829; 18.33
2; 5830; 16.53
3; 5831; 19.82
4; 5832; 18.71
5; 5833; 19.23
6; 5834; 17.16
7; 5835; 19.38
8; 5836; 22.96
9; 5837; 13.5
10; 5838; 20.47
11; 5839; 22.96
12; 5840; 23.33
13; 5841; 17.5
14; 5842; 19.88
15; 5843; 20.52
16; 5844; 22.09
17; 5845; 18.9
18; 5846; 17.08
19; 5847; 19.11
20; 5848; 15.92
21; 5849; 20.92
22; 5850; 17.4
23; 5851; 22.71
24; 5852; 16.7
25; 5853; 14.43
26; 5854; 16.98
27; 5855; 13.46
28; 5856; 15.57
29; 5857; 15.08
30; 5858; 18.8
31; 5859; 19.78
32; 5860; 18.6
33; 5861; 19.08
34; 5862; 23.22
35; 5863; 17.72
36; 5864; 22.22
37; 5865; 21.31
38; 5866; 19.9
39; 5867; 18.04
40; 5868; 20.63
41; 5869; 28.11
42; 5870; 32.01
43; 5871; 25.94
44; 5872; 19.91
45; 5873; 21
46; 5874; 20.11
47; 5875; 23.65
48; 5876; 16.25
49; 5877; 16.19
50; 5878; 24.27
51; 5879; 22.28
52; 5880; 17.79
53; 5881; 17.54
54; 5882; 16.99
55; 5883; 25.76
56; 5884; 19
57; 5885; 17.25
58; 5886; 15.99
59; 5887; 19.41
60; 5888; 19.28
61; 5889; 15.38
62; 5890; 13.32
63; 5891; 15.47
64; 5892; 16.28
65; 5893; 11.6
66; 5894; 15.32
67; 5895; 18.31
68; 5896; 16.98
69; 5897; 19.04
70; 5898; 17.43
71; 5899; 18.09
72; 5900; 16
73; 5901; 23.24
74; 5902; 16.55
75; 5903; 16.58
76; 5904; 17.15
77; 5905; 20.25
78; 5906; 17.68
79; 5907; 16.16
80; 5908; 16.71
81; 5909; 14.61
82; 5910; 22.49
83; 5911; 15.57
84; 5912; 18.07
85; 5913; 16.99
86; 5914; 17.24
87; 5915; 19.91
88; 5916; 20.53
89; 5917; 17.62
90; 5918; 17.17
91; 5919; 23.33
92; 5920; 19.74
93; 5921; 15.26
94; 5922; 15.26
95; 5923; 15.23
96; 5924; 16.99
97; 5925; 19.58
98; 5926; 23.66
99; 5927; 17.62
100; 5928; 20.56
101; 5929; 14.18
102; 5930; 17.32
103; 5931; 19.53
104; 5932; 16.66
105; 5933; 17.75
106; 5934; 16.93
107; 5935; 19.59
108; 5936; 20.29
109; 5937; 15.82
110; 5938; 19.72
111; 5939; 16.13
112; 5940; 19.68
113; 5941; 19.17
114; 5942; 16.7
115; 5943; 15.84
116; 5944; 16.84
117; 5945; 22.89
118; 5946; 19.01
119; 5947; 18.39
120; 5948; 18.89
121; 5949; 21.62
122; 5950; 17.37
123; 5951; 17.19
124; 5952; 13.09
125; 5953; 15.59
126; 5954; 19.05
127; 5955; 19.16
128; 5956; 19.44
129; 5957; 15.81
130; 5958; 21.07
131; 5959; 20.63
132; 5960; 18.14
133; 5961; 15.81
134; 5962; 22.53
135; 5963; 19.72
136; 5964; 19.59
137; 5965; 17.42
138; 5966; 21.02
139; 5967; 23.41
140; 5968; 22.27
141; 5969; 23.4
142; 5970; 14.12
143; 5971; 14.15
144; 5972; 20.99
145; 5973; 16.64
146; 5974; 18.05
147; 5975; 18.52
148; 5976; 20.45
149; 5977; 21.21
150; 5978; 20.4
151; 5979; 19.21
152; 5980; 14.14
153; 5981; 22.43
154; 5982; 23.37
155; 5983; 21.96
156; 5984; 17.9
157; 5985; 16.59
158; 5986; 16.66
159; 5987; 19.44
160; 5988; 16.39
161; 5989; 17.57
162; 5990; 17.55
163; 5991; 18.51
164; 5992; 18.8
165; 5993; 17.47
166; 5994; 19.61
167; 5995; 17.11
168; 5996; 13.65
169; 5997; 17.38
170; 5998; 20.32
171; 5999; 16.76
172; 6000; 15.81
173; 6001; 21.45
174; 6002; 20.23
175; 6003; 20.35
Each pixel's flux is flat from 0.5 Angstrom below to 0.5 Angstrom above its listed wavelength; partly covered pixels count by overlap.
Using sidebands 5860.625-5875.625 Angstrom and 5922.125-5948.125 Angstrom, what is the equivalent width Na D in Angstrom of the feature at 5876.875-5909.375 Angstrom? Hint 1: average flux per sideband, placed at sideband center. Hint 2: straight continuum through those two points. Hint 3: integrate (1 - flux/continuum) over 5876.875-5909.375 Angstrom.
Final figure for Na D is 4.7 Angstrom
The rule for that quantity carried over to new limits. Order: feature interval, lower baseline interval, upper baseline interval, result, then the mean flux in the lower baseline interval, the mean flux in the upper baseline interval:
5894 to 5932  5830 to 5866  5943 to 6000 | 1.52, 18.9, 18.6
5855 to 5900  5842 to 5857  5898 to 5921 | -2.67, 18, 18.2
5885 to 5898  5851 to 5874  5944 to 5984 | 2.18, 20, 19.1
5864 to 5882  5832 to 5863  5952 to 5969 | -2.37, 18.7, 19.3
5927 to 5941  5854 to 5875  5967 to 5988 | 1.16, 20.5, 19.1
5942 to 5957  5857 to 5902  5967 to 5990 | 0.82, 19.3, 19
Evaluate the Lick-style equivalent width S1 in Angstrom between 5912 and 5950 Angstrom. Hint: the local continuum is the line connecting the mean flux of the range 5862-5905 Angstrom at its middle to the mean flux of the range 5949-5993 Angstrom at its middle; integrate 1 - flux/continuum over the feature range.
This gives 1.3 Angstrom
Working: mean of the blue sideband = 19.2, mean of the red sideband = 18.8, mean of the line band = 18.4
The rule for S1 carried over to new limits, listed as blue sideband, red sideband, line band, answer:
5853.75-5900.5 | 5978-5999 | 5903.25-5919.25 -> 0.57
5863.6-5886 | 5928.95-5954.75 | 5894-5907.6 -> 1.38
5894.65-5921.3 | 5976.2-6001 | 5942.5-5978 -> -1.04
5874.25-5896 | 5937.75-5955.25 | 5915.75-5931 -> -0.19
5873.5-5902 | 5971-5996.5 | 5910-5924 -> 0.20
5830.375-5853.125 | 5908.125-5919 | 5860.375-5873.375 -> -2.31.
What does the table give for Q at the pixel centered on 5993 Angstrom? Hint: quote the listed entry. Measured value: 17.47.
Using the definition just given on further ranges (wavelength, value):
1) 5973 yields 16.64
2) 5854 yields 16.98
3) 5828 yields 15.9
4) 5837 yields 13.5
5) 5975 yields 18.52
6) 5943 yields 15.84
